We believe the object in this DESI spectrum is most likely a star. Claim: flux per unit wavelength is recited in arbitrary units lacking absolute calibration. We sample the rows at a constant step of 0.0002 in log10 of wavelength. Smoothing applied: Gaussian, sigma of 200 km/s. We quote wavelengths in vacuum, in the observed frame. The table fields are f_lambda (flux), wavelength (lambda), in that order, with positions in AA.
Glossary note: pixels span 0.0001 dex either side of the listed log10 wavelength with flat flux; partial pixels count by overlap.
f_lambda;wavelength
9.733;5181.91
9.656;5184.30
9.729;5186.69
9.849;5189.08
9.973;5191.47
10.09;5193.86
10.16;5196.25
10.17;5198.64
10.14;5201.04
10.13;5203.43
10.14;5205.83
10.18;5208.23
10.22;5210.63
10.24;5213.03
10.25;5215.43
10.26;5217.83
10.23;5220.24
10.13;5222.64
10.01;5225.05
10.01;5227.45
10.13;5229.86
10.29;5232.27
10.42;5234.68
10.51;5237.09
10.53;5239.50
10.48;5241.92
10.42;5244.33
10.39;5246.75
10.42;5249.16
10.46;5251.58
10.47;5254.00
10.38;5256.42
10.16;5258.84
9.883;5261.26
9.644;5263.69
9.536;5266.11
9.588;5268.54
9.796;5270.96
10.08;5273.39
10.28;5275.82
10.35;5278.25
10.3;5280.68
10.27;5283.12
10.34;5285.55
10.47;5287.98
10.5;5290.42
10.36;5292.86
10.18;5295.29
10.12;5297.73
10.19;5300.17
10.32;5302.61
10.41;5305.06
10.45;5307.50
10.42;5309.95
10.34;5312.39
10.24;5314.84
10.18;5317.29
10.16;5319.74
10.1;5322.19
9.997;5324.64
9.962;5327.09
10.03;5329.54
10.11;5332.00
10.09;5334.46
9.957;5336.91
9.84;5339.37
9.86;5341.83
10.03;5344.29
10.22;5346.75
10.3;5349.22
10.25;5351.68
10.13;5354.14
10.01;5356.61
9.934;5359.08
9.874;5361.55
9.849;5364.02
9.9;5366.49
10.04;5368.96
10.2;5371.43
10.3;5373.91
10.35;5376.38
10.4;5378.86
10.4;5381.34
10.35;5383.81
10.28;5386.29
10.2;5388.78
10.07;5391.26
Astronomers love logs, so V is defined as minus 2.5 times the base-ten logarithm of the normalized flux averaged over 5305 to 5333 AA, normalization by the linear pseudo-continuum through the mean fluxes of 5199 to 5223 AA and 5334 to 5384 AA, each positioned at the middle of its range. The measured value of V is -0.01 mag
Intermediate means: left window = 10.2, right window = 10.1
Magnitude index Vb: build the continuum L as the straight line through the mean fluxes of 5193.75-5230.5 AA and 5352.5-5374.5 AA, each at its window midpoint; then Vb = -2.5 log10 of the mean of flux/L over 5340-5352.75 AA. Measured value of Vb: -0.01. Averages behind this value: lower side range 10.2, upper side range 10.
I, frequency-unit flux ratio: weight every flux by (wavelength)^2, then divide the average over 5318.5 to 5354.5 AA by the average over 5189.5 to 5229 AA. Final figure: 1.04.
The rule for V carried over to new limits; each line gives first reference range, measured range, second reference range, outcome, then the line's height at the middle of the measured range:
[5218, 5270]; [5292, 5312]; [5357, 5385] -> -0.01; 10.2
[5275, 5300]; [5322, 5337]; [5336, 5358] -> 0.01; 10.1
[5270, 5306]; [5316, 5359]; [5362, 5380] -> 0.01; 10.2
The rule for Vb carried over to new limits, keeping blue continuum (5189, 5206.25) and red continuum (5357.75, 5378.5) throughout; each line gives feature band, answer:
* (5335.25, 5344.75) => 0.016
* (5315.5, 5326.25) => -0.004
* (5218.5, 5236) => -0.009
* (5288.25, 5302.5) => -0.022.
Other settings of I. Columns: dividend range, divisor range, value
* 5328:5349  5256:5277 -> 1.04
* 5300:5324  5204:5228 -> 1.05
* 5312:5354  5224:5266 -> 1.02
